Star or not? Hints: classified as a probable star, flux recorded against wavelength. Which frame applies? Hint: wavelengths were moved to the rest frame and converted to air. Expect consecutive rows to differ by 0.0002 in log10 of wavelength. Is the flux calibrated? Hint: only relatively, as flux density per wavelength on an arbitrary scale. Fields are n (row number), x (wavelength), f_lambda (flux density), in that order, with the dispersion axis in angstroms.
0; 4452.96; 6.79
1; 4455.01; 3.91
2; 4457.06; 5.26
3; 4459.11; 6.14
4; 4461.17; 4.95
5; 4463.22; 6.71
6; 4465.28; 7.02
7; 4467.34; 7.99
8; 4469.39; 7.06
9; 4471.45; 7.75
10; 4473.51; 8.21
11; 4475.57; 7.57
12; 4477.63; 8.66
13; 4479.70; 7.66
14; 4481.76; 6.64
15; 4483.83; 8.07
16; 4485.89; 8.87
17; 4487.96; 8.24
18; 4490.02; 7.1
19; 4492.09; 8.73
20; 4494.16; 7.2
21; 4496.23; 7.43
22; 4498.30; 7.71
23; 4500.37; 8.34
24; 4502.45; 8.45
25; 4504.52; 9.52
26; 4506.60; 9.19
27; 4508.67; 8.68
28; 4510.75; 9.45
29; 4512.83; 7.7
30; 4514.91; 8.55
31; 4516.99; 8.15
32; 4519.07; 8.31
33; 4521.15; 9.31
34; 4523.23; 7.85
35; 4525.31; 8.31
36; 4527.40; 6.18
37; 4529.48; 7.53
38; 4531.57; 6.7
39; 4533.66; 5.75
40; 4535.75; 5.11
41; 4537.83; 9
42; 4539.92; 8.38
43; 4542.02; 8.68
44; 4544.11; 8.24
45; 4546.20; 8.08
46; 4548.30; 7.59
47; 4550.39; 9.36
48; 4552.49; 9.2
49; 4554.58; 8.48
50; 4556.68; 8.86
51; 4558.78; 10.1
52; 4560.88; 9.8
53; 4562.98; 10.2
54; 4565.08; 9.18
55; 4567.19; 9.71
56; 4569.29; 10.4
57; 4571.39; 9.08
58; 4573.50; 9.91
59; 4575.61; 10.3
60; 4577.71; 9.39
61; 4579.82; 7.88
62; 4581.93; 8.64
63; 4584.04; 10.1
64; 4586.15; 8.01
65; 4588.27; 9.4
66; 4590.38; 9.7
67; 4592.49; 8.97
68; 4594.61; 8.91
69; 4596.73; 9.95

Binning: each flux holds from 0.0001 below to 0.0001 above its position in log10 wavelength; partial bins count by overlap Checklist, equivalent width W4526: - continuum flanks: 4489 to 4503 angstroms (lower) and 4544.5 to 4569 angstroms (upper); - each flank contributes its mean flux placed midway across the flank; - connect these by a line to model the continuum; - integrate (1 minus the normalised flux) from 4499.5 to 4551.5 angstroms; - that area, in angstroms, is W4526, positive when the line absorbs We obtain 2.2 angstroms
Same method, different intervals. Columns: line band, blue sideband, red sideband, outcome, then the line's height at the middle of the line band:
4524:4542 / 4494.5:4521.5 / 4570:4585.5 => 3.2 angstroms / 8.77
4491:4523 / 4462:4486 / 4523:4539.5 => -5.0 angstroms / 7.3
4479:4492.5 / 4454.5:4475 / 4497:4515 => -0.4 angstroms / 7.62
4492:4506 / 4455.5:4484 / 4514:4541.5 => -1.6 angstroms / 7.34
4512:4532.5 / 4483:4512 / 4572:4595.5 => 1.7 angstroms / 8.6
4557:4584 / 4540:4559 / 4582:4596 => -1.9 angstroms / 8.92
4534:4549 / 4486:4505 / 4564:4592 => 1.7 angstroms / 8.79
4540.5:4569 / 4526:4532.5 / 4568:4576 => -1.3 angstroms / 8.67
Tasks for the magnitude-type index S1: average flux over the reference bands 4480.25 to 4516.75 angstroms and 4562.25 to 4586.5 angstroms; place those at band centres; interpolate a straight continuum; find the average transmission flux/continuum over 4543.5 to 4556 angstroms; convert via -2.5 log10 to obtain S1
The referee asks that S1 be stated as 0.06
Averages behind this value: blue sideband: 8.22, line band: 8.51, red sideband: 9.43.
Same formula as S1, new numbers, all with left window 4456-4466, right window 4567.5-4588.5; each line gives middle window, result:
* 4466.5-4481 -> -0.23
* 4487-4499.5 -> -0.13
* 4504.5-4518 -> -0.17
